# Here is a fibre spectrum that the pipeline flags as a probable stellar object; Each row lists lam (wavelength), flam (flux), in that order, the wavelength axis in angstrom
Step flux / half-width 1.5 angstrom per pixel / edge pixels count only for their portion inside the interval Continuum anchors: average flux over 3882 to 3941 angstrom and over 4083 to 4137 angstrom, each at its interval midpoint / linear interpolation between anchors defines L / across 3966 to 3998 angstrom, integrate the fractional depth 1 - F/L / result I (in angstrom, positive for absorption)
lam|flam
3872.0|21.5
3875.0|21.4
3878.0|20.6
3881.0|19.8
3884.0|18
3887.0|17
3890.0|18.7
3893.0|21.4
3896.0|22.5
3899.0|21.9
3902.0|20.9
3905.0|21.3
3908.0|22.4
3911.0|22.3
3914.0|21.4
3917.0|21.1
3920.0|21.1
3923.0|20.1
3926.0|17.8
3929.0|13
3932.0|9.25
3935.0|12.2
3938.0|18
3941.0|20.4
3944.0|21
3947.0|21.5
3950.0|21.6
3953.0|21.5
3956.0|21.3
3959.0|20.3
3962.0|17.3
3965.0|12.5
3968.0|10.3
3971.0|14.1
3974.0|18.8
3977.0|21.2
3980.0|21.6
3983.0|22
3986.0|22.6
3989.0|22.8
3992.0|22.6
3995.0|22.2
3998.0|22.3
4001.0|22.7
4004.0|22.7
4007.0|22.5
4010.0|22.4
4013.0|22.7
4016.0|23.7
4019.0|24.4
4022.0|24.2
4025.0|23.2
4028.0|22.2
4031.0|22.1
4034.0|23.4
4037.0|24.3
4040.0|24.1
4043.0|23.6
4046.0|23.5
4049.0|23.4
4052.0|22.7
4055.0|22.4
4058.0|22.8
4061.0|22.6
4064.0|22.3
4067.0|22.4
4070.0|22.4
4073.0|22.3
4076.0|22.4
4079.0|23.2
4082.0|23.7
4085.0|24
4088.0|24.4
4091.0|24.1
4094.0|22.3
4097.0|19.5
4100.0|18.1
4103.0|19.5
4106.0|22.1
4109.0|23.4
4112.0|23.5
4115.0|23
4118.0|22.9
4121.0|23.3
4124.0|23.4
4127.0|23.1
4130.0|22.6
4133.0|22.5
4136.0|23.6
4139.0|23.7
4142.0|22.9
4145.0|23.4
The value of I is 0.73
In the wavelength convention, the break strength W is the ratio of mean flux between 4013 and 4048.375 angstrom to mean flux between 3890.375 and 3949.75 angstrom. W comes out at 1.2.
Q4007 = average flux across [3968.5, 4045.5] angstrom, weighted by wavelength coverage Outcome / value 22.2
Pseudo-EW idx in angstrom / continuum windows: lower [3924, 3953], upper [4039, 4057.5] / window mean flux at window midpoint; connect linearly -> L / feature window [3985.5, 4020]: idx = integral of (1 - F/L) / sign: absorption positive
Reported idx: -3.2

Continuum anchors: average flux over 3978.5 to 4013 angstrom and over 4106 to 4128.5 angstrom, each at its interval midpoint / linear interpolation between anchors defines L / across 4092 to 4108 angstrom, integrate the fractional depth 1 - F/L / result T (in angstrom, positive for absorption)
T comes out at 1.8 angstrom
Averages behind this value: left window 22.4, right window 23.2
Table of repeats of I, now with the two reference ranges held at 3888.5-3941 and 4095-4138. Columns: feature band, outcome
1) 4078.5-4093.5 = -1.4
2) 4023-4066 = -3.9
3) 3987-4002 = -1.6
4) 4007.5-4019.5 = -1.4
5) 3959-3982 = 3.6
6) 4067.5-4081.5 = -0.7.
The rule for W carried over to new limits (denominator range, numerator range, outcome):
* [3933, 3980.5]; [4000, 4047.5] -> 1.28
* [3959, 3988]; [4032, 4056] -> 1.30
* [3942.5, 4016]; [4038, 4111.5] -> 1.10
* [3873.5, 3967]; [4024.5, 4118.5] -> 1.18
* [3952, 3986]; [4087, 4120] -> 1.20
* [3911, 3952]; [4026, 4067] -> 1.24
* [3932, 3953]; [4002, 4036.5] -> 1.24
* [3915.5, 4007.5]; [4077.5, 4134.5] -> 1.17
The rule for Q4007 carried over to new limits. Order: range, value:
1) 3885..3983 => 19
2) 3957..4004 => 19.7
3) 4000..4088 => 23.1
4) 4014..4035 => 23.3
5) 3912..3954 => 18.6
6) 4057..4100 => 22.6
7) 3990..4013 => 22.5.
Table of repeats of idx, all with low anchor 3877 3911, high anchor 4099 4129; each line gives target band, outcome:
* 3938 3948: 0.2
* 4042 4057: -0.9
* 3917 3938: 4.7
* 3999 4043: -3.4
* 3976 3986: -0.3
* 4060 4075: -0.3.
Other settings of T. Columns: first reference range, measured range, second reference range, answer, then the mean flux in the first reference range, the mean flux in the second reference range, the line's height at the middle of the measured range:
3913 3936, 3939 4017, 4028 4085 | -4.4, 17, 23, 19.4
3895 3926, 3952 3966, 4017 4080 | 2.1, 21.3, 23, 21.9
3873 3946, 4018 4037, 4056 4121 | -1.7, 19.3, 22.4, 21.4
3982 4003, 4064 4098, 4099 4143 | -0.4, 22.5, 22.6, 22.5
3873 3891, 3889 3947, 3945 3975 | -2.0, 19.3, 18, 18.7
